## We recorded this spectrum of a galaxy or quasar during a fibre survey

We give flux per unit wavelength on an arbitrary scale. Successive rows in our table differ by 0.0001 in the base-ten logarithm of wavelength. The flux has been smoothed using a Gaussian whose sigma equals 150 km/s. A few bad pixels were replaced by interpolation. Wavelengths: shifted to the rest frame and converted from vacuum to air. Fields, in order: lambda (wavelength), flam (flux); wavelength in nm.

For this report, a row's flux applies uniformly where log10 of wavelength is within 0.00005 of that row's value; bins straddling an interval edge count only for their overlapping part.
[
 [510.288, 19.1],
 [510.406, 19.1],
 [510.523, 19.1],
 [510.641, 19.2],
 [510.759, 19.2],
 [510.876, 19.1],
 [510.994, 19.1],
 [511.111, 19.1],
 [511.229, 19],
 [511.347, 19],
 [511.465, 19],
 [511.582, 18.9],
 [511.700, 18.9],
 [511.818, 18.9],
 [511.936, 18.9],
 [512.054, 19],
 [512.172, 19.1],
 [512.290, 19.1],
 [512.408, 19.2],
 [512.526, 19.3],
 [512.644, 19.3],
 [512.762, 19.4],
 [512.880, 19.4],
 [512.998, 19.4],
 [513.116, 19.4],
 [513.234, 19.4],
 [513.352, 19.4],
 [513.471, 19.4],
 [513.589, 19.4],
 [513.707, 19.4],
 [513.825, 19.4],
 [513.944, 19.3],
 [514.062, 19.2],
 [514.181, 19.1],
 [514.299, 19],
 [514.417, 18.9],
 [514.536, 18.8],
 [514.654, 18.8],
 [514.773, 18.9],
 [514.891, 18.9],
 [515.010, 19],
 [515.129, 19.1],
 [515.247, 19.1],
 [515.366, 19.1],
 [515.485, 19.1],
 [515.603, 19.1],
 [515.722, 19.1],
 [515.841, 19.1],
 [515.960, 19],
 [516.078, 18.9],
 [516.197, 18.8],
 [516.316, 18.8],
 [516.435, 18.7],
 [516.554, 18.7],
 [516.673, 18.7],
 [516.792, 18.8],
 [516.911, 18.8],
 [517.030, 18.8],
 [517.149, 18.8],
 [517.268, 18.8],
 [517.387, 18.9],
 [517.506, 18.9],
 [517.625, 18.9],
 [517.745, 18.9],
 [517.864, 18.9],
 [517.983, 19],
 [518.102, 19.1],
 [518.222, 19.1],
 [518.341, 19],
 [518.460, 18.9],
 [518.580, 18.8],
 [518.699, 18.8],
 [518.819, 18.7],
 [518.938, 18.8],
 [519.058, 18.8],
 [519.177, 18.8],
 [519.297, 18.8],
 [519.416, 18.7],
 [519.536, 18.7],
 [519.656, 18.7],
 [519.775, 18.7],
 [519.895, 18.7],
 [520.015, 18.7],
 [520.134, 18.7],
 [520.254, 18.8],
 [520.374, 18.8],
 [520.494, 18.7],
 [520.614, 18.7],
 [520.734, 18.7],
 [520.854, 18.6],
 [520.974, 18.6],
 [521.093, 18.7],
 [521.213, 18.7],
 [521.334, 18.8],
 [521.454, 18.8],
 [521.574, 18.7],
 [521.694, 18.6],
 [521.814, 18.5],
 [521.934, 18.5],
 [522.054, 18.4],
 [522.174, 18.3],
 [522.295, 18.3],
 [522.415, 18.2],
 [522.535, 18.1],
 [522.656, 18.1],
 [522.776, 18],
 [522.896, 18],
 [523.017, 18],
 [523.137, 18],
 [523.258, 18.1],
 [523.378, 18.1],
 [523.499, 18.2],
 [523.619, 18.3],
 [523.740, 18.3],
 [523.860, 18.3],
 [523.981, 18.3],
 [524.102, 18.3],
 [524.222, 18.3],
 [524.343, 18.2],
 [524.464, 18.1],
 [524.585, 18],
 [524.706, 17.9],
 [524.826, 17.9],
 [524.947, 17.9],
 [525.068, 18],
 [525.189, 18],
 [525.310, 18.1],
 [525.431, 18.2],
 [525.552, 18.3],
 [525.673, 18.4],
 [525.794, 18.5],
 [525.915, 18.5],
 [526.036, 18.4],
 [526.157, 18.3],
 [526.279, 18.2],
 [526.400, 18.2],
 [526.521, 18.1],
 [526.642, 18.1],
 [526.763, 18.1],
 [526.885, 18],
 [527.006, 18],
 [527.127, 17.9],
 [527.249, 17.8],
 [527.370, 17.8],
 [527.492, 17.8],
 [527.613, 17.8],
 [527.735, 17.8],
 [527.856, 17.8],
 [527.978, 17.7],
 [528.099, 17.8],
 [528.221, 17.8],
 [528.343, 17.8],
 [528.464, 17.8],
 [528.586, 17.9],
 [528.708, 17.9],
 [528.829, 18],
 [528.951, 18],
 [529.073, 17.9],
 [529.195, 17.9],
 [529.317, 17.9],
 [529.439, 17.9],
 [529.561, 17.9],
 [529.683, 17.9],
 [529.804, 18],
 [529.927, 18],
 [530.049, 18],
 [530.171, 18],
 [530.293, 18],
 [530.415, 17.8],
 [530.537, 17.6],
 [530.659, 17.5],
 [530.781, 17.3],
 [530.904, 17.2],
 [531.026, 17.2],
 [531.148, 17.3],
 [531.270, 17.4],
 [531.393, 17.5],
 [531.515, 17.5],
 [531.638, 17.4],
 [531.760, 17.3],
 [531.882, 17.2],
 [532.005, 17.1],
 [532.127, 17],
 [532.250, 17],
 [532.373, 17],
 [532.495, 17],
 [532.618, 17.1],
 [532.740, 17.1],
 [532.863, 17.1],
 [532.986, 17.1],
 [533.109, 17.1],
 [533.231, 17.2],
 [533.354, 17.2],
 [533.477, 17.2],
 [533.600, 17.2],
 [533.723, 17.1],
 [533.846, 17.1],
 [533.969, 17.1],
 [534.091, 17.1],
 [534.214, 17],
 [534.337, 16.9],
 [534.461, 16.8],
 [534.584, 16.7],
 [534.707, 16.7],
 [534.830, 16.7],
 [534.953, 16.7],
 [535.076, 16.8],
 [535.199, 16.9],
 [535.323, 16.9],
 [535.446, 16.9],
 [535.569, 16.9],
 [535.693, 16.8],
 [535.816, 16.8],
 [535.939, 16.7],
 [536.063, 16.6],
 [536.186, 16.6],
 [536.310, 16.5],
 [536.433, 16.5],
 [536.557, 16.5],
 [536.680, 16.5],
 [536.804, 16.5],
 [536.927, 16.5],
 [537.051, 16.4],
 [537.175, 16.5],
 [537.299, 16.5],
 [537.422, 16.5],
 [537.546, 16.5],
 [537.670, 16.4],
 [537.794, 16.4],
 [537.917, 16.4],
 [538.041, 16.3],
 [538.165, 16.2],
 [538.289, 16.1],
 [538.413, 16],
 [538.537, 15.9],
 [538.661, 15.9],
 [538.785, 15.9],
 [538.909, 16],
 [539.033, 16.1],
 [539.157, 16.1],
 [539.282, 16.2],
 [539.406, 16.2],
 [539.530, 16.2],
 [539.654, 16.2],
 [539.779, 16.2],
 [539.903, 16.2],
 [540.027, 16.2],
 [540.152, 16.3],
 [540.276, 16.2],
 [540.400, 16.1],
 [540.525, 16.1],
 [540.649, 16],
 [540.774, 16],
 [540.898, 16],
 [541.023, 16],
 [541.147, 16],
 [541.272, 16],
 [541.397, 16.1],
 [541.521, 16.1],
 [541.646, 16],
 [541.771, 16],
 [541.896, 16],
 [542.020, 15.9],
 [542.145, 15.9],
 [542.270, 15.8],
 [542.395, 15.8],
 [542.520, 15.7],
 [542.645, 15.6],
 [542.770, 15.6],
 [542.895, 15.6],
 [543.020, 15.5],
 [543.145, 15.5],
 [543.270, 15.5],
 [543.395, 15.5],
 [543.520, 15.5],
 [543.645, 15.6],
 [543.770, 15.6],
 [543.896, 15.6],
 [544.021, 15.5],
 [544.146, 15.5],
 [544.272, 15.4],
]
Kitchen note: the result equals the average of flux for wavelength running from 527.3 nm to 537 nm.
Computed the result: 17.3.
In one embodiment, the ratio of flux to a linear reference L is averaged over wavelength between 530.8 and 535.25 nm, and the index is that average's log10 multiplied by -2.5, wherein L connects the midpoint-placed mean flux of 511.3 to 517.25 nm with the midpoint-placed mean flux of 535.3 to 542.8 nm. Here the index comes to -0.01 mag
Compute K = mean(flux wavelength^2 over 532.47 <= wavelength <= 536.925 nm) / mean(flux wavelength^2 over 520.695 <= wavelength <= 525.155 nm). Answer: 0.96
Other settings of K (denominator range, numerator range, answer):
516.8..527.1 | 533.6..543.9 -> 0.94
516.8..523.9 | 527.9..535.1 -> 0.98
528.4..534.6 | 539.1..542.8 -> 0.95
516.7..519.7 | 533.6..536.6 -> 0.95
